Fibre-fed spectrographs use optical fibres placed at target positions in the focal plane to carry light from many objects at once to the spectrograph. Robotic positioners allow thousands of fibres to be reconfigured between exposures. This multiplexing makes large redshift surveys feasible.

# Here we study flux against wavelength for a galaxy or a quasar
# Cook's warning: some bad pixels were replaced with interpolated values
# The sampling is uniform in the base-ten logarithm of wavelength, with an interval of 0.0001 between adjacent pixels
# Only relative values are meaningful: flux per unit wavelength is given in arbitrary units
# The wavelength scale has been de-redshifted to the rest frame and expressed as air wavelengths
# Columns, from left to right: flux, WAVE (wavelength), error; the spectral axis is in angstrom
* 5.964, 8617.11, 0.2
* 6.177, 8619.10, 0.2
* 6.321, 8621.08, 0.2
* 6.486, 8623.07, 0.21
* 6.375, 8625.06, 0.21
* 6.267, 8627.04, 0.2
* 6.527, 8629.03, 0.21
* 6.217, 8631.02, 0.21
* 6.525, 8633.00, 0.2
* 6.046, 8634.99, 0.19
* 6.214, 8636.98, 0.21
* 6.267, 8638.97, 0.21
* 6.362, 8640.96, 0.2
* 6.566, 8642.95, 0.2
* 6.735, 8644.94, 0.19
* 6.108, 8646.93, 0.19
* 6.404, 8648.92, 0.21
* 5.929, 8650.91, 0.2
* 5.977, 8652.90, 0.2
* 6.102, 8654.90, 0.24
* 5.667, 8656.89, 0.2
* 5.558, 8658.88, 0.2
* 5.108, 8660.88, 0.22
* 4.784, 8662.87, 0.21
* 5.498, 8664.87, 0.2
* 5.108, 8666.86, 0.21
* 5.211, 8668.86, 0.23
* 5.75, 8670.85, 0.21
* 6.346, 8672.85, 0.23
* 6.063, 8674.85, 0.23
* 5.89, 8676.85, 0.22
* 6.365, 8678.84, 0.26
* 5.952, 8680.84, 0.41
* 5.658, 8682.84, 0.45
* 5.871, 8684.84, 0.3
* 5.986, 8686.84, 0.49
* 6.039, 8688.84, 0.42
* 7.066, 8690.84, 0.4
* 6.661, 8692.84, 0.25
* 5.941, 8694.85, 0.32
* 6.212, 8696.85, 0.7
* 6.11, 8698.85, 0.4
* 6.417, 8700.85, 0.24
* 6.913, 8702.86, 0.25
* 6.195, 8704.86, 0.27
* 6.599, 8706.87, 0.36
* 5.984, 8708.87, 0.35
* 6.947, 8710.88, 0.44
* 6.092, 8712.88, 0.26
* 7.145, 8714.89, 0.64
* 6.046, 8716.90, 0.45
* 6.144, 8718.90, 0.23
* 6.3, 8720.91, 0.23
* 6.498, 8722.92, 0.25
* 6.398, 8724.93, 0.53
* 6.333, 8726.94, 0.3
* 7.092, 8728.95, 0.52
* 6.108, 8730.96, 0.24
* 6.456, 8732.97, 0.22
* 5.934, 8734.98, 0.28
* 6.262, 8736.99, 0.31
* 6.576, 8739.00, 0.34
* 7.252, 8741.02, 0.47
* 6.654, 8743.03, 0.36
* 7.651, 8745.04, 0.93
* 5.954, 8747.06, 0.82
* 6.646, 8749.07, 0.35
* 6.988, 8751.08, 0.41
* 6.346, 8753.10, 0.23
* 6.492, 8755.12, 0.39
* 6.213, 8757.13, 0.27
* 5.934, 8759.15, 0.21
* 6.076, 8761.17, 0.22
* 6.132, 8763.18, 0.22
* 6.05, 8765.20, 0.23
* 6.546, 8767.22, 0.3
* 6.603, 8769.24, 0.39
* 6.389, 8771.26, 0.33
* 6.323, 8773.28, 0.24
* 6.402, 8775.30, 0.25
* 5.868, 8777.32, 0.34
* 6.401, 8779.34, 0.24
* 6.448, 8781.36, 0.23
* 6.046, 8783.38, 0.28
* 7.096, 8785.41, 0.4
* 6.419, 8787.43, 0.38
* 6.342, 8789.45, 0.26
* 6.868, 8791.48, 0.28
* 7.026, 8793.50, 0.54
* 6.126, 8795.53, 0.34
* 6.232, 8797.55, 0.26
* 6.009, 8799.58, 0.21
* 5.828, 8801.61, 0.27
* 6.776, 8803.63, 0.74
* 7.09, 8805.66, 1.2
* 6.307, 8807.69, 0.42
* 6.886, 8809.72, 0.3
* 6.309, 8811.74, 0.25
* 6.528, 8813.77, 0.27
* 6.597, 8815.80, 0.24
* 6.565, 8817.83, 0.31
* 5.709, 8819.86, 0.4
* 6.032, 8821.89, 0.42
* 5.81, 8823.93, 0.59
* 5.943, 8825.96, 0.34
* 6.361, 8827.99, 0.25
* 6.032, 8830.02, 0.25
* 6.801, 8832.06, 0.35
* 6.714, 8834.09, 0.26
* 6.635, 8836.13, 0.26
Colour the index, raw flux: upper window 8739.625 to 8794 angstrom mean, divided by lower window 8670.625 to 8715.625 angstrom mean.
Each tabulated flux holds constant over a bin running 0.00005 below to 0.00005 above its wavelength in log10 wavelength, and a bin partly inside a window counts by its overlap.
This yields 1.03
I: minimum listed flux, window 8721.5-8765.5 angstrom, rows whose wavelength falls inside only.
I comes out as 5.934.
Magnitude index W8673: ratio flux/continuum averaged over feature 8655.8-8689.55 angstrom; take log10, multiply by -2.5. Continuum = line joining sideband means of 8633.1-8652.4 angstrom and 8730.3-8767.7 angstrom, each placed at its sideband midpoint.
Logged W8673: 0.115 mag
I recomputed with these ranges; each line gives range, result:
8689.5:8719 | 5.941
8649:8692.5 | 4.784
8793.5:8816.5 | 5.828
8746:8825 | 5.709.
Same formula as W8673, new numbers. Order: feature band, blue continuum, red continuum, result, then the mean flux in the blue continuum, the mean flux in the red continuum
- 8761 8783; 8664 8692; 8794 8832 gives -0.019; 5.92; 6.31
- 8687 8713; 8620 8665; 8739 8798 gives -0.022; 6.1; 6.47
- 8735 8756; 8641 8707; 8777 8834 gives -0.072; 6.02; 6.39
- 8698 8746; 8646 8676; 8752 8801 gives -0.080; 5.71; 6.35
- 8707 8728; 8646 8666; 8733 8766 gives -0.035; 5.71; 6.45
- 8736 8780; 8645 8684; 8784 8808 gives -0.025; 5.79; 6.51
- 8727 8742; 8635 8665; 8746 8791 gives -0.045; 5.97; 6.36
